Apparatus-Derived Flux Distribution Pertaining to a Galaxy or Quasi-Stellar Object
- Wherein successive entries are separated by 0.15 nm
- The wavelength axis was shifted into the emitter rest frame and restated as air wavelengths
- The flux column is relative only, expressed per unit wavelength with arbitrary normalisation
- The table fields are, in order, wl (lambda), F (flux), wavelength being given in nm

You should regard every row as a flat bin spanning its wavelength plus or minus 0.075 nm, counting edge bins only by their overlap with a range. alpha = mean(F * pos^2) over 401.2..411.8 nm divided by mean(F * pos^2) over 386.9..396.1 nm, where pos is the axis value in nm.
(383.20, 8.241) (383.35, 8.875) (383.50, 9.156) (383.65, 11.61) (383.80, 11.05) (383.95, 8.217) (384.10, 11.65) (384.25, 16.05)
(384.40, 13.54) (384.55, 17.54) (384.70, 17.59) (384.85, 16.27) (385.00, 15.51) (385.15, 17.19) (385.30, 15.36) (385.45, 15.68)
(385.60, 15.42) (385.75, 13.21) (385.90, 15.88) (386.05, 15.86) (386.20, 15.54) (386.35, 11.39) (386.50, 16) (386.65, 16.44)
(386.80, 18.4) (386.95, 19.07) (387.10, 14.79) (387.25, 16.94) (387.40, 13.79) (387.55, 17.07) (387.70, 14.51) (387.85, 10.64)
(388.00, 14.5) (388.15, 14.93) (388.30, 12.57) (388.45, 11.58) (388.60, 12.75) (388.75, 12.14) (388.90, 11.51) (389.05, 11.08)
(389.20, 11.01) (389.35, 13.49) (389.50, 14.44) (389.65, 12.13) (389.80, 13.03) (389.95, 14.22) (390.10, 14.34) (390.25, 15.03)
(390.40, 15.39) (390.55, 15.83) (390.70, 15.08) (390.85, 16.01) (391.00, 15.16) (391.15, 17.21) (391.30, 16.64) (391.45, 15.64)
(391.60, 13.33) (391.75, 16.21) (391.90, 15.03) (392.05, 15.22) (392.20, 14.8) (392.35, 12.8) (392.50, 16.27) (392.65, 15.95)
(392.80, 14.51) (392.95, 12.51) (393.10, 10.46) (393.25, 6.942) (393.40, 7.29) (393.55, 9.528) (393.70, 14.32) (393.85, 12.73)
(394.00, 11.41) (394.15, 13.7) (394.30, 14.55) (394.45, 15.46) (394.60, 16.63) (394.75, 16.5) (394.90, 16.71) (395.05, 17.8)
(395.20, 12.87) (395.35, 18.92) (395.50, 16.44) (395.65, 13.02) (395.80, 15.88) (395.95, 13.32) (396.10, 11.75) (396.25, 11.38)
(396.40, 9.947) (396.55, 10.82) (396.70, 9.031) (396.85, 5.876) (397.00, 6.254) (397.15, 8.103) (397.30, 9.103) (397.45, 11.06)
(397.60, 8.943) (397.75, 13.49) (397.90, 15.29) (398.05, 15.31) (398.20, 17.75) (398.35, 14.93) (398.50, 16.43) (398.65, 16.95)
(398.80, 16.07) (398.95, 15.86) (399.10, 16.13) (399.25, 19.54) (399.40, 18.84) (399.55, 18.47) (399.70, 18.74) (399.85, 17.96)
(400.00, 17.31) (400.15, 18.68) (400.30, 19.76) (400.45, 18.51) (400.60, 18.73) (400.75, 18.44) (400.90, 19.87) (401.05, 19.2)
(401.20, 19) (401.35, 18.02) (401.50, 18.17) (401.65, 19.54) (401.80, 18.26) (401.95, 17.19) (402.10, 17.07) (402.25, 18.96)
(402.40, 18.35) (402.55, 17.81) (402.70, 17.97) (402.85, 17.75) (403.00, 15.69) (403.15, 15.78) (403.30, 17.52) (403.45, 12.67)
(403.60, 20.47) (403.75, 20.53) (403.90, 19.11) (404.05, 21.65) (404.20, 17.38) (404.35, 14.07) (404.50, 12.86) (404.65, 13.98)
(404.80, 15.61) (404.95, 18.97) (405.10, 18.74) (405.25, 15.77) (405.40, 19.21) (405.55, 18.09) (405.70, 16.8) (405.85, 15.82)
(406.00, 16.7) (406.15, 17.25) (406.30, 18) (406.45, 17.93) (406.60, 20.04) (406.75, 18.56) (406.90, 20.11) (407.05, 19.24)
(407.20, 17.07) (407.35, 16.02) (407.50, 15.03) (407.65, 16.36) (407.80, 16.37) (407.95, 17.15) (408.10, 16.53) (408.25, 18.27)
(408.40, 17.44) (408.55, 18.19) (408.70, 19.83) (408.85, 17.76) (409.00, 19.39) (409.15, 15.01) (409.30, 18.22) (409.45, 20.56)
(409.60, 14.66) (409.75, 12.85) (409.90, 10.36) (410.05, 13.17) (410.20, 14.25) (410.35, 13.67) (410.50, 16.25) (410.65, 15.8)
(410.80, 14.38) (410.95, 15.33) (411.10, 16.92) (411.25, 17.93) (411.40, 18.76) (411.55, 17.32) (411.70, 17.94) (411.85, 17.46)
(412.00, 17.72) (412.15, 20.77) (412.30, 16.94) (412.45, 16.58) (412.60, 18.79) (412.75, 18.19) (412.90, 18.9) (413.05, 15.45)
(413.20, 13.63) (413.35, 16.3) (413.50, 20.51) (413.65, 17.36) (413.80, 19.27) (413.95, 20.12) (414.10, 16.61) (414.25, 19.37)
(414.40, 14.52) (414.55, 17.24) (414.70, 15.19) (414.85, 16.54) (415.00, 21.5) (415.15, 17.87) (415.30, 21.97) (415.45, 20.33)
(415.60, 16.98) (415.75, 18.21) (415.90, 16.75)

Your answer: 1.3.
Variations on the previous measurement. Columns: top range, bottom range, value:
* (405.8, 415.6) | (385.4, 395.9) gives 1.33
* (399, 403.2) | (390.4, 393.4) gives 1.33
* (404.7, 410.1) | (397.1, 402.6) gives 1.06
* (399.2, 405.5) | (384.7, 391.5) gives 1.31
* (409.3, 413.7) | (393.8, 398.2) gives 1.38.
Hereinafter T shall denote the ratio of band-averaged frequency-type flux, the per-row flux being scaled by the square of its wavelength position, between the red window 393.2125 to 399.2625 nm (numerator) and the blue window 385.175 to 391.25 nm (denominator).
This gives 0.95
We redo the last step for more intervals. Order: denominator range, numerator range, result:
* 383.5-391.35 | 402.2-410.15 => 1.31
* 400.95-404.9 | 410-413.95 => 1.02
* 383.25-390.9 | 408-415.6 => 1.38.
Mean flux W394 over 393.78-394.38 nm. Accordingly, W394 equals 13.1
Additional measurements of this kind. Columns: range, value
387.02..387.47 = 15.2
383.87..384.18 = 10.1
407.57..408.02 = 16.6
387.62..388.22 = 13.7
